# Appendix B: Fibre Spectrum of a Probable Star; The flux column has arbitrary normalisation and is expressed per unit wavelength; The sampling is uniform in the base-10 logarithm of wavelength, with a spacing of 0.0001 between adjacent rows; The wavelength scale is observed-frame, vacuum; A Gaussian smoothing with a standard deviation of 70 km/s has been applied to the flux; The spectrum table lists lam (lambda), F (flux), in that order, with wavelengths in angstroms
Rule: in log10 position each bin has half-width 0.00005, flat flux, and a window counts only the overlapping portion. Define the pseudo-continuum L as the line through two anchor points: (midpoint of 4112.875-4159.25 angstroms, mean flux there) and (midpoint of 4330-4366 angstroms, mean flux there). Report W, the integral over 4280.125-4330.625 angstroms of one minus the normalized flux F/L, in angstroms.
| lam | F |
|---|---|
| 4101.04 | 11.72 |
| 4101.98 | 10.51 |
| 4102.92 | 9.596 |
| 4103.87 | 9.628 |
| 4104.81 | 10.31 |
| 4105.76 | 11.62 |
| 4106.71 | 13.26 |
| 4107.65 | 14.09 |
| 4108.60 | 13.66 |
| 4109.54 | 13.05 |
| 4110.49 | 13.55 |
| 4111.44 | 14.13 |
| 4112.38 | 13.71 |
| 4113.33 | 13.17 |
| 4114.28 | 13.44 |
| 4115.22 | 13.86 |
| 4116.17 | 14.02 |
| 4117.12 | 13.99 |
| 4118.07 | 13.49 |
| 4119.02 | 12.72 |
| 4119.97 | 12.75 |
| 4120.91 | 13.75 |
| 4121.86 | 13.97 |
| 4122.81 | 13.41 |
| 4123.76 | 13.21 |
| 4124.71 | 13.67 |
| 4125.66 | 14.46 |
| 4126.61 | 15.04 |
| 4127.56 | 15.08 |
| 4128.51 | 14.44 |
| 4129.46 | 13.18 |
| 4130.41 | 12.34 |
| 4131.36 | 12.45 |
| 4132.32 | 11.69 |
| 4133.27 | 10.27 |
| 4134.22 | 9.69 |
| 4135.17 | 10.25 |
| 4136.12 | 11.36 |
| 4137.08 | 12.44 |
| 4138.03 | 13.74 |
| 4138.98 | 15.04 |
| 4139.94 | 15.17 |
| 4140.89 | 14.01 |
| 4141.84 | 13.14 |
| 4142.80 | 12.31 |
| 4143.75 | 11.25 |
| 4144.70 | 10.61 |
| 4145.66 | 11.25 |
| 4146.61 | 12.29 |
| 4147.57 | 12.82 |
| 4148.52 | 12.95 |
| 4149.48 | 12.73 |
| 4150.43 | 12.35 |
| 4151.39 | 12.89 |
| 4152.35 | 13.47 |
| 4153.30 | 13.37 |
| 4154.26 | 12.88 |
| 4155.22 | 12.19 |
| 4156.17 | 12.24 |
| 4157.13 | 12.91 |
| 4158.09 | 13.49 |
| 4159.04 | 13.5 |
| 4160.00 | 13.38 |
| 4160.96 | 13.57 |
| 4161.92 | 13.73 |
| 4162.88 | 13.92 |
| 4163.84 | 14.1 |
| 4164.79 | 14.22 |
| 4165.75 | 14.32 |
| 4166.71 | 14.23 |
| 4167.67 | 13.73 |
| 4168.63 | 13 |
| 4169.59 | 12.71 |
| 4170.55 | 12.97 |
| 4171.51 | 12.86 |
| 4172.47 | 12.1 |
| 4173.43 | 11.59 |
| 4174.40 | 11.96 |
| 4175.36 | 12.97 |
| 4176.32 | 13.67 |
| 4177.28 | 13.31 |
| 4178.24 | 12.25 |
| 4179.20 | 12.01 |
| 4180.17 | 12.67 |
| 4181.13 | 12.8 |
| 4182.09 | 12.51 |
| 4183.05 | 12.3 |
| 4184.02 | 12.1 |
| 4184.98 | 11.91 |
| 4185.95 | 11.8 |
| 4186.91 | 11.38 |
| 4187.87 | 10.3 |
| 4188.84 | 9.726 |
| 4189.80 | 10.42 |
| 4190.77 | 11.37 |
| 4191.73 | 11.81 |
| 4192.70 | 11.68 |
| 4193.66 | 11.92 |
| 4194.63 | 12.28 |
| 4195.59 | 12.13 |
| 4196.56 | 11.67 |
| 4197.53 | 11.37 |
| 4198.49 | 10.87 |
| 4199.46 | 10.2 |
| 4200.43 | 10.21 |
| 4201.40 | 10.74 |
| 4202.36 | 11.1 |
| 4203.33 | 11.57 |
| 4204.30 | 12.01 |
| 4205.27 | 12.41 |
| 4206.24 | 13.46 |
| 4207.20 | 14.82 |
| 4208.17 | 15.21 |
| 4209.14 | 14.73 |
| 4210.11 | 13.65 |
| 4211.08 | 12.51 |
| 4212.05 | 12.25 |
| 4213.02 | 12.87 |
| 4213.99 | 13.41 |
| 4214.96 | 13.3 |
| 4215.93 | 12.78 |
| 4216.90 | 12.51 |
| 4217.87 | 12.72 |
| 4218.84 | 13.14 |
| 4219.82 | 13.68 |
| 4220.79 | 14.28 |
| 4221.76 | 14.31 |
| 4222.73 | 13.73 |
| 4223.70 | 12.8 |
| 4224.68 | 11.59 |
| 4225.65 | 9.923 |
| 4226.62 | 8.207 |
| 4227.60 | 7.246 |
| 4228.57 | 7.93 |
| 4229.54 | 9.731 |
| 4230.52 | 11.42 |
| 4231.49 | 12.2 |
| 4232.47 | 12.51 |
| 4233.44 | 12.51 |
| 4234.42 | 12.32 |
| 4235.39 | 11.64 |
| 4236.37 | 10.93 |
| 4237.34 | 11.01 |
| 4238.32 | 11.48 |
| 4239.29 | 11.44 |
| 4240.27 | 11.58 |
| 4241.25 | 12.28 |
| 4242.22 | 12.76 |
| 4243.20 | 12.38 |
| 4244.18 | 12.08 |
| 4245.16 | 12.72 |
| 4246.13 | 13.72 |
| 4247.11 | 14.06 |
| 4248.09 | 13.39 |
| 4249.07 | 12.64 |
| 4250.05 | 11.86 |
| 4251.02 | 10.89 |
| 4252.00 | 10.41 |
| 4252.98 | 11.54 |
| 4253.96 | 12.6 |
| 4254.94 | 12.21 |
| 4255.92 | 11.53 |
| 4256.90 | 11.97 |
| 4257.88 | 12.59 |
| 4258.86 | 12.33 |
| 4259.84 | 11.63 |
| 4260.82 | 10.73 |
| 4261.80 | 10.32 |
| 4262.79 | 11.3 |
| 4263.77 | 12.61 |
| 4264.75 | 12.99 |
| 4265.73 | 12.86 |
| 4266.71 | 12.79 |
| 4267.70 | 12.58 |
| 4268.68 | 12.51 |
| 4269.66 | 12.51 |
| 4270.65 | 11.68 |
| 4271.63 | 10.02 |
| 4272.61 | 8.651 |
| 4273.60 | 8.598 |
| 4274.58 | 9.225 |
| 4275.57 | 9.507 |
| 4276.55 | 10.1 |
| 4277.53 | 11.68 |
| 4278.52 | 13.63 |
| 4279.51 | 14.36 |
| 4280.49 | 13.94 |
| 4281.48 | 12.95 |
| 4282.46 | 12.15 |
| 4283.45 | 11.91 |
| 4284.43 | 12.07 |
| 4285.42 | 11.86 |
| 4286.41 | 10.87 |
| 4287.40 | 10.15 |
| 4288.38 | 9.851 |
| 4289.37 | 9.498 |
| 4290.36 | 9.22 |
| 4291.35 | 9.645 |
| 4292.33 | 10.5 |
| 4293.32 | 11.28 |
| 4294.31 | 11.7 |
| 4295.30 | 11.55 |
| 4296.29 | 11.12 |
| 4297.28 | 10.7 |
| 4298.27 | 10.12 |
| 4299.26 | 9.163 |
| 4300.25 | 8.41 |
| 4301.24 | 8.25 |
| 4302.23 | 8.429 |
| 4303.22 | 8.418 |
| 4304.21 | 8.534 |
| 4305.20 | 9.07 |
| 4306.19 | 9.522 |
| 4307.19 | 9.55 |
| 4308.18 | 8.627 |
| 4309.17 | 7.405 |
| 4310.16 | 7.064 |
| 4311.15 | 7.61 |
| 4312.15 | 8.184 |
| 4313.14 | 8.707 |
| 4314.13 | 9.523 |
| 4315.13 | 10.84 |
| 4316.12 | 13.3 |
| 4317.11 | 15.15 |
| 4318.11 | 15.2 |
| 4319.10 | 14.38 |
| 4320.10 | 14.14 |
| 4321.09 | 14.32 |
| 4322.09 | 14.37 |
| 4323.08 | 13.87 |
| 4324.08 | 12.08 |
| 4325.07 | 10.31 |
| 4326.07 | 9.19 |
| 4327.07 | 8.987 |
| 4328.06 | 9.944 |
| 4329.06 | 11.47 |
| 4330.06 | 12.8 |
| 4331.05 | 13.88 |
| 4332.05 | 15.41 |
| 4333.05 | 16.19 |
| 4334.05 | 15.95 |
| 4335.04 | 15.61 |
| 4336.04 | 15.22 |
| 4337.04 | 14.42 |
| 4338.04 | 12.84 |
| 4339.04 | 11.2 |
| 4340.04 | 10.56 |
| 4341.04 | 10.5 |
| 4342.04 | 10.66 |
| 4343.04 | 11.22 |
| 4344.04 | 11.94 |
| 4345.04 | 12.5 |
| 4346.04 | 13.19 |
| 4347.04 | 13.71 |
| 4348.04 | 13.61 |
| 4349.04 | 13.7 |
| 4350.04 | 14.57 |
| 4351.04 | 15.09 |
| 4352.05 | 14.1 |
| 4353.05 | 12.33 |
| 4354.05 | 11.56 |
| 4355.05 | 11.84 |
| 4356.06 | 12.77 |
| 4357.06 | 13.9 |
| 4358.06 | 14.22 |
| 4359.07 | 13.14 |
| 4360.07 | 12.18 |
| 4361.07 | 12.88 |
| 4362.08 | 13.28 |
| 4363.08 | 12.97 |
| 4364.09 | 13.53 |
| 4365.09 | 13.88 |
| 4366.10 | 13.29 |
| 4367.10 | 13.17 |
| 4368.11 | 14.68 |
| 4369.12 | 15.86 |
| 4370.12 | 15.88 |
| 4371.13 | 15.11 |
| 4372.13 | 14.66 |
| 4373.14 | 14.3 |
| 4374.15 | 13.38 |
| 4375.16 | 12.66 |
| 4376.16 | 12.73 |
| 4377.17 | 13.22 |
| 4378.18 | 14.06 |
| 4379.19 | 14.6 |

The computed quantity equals 9.42 angstroms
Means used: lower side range 13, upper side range 13.3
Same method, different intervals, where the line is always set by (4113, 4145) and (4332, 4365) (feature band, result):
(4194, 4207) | 1.5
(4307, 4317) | 2.9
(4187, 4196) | 1.2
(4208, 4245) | 2.9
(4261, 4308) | 8.5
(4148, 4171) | -0.4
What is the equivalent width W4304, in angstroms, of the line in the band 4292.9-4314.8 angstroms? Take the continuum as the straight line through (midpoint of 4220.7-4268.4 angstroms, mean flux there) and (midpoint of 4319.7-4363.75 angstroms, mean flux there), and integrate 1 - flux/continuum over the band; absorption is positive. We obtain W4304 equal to 5.7 angstroms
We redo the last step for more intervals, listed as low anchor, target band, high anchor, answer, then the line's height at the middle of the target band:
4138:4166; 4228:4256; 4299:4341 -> 0.8 angstroms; 12.2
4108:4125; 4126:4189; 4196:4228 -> 1.3 angstroms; 13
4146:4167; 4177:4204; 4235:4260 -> 2.6 angstroms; 12.8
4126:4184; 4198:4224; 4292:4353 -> -0.7 angstroms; 12.5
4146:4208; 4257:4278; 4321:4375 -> 2.5 angstroms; 12.8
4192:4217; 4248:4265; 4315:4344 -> 1.1 angstroms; 12.6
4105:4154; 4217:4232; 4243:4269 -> 1.0 angstroms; 12.4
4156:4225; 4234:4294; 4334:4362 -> 5.4 angstroms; 12.8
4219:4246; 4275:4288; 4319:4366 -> 0.4 angstroms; 12.3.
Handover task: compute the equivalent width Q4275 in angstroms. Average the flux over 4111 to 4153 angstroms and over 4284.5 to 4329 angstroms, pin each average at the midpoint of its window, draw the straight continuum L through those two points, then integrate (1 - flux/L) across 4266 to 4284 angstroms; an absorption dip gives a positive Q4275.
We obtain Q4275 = -1.10 angstroms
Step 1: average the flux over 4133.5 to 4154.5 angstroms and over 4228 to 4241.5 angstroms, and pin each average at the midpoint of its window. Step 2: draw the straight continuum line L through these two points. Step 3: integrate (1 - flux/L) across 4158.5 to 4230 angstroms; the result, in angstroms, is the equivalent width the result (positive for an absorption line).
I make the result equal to -2.84 angstroms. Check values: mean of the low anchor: 12.5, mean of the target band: 12.3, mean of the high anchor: 11.3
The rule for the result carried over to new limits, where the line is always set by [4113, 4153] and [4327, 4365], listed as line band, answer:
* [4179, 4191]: 1.2 angstroms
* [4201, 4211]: 0.0 angstroms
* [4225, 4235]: 2.0 angstroms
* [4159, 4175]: -0.4 angstroms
